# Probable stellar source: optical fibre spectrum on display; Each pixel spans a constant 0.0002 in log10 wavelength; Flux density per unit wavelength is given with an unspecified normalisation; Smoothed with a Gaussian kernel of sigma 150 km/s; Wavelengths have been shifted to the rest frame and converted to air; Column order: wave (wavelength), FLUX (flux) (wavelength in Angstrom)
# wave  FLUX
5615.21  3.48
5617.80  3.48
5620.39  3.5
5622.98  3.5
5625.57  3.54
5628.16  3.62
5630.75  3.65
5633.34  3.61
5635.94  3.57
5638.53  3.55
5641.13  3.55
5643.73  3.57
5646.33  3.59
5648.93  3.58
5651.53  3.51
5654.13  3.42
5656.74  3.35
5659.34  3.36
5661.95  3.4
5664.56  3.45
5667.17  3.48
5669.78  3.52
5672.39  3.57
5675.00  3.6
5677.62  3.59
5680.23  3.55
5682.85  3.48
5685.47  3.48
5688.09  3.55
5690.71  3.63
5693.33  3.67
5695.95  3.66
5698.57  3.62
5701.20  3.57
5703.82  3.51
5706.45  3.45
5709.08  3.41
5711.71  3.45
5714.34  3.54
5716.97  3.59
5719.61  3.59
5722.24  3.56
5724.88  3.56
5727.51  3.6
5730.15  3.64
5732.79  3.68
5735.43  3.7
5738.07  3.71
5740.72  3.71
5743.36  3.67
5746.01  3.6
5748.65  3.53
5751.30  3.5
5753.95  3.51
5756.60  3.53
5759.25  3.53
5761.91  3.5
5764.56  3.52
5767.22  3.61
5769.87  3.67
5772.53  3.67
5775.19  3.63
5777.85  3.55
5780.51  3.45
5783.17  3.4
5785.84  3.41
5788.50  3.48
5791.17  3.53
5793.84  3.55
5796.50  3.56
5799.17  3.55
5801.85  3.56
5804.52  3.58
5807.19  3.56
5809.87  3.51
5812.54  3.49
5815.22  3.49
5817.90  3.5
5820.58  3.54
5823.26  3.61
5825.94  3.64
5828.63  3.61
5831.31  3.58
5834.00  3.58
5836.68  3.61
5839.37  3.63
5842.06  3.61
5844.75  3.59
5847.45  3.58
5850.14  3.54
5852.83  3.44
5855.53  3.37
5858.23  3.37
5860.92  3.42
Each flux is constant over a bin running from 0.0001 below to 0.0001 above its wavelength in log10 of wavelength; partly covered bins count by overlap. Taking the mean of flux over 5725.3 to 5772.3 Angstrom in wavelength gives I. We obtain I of 3.6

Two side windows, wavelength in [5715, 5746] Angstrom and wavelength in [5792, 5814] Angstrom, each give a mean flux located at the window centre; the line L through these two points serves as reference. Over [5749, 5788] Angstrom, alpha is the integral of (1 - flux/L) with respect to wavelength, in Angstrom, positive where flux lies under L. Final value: 0.6 Angstrom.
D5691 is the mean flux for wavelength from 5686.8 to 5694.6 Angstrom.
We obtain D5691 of 3.62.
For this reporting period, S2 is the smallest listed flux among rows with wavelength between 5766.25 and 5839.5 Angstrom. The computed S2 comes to 3.4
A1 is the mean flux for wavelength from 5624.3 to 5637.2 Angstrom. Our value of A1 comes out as 3.6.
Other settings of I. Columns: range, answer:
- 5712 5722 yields 3.56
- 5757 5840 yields 3.55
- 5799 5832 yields 3.55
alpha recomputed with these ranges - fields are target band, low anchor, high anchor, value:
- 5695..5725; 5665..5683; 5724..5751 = 0.5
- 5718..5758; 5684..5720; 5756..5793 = -0.7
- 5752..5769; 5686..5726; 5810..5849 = 0.1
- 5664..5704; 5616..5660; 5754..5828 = -0.3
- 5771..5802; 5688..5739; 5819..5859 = 0.3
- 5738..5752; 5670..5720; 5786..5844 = -0.2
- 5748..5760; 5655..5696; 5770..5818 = 0.0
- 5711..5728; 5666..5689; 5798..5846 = -0.1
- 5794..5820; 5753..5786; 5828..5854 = 0.2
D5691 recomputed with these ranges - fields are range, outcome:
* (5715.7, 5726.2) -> 3.58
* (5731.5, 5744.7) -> 3.69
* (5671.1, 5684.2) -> 3.56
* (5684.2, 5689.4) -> 3.51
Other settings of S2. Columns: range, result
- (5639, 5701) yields 3.35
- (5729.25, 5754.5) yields 3.5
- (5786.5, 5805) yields 3.48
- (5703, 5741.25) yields 3.41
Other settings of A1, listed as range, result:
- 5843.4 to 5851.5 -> 3.57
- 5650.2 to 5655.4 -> 3.47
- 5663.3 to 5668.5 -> 3.47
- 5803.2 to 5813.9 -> 3.54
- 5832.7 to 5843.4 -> 3.61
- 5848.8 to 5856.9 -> 3.45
